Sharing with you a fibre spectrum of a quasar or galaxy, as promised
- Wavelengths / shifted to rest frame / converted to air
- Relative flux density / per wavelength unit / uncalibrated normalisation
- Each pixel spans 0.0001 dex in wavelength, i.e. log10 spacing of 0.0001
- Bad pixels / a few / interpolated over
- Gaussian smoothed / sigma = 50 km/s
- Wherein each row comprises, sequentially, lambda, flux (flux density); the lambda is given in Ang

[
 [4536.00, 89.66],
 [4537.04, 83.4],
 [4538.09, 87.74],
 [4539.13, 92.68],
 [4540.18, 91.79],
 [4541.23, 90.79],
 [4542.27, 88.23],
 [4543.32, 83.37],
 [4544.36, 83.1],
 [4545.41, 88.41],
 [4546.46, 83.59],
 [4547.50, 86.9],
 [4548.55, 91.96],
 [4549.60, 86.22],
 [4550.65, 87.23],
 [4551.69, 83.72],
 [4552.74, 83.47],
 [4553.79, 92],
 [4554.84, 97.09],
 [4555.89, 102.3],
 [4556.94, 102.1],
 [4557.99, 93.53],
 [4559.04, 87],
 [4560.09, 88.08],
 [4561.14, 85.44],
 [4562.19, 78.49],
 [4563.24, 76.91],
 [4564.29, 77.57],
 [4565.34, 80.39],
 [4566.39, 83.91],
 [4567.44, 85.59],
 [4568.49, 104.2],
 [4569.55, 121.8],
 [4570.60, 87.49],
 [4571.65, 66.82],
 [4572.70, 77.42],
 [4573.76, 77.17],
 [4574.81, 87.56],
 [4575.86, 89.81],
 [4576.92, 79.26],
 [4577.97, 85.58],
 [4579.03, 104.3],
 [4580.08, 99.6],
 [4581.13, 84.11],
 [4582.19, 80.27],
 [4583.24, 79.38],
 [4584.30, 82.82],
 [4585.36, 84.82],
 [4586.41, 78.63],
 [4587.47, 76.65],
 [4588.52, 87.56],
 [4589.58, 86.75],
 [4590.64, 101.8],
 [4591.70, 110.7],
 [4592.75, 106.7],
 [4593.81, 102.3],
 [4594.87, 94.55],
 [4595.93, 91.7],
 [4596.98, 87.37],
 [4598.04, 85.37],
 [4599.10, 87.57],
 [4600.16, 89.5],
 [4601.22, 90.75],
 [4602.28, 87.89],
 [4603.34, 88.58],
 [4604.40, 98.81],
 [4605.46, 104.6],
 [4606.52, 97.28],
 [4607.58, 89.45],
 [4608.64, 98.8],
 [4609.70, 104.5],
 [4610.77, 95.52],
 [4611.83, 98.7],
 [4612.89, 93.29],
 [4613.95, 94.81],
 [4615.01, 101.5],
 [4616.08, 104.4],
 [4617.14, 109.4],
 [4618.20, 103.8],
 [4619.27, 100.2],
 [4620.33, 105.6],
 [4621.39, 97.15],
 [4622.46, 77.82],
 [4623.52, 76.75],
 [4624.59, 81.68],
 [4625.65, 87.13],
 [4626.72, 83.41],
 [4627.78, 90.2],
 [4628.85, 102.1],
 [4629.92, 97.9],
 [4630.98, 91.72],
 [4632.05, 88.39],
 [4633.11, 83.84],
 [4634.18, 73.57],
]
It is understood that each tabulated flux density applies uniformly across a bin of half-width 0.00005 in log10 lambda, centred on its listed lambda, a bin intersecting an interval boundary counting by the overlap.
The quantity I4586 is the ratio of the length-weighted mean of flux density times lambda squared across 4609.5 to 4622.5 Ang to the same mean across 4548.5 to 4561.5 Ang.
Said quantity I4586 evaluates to 1.1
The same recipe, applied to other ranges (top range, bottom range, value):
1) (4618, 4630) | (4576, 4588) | 1.09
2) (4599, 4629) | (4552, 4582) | 1.09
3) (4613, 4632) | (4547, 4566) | 1.11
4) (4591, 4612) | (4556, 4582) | 1.10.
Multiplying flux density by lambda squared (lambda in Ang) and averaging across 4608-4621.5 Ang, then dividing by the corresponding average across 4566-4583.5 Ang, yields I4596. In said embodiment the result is 1.2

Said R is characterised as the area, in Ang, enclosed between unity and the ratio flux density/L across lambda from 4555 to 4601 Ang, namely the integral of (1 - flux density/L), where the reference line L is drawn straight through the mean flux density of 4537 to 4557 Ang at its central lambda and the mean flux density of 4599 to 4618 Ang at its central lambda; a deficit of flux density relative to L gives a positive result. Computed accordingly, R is 2.0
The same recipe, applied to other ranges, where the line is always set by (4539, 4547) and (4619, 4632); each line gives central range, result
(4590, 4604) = -0.7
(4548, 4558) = -0.5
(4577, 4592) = 0.2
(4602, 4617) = -1.2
